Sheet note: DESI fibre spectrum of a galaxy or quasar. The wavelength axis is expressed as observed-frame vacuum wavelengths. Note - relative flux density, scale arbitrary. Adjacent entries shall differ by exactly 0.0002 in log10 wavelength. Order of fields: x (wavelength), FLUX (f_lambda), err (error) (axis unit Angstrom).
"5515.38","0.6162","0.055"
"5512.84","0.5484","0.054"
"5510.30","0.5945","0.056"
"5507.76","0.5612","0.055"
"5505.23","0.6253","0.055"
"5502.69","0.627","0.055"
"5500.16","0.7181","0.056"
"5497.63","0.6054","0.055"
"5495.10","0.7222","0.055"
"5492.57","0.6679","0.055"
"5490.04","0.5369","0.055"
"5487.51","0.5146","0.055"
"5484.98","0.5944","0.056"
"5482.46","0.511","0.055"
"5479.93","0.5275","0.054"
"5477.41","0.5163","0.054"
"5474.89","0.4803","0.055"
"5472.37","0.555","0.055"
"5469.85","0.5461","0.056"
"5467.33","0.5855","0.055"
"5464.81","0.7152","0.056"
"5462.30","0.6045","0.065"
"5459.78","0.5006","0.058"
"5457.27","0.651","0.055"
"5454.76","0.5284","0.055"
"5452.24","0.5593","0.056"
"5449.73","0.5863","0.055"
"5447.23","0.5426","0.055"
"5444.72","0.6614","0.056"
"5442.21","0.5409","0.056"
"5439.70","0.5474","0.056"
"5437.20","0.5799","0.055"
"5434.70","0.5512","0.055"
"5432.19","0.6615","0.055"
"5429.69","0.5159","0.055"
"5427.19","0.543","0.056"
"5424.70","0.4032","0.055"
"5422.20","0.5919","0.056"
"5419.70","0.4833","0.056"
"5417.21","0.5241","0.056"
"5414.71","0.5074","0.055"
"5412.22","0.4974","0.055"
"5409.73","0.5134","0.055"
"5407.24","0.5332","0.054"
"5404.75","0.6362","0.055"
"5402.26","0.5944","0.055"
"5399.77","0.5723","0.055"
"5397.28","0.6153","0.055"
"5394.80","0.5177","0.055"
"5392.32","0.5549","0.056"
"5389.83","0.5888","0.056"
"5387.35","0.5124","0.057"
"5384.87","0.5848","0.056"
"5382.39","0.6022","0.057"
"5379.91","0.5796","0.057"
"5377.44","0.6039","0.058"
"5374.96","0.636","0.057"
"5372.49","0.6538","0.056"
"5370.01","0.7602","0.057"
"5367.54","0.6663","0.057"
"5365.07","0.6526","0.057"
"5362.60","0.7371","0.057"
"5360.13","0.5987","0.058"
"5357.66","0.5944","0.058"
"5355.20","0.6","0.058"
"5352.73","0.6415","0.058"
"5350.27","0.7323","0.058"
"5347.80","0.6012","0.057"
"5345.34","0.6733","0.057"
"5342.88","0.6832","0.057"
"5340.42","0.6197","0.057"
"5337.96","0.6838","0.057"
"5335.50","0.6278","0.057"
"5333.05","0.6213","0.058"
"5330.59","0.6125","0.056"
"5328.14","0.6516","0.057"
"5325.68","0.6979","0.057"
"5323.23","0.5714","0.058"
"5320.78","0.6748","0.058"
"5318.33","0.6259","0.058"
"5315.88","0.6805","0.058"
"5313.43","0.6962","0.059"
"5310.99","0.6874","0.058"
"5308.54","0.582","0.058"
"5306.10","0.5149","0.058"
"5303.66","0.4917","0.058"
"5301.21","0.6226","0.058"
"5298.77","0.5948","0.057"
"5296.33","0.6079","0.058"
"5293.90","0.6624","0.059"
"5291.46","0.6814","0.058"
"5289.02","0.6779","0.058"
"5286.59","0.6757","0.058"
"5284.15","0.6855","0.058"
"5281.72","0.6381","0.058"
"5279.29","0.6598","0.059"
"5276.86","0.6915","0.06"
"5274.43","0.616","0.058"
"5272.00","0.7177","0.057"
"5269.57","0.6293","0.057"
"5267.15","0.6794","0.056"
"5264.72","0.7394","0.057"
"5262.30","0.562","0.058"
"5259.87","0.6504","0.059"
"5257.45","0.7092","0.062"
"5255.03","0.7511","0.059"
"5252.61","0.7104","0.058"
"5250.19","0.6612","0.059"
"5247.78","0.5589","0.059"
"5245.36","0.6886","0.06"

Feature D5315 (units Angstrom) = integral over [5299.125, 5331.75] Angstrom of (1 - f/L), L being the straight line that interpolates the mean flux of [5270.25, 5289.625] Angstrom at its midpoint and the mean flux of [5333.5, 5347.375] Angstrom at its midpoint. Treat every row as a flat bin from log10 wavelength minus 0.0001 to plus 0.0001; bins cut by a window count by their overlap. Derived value 1.8 Angstrom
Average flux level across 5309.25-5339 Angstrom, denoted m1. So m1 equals 0.651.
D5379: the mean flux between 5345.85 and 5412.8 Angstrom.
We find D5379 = 0.608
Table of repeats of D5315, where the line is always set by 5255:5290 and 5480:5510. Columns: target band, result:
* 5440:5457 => 1.2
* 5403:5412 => 1.1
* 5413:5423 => 1.7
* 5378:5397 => 2.1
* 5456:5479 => 1.5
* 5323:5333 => 0.2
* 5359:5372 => -0.8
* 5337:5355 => -0.3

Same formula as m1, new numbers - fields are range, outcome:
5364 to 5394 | 0.615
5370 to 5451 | 0.567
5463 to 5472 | 0.609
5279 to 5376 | 0.644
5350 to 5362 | 0.631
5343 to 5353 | 0.666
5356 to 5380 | 0.651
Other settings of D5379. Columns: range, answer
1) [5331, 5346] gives 0.649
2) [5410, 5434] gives 0.525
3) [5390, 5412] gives 0.565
